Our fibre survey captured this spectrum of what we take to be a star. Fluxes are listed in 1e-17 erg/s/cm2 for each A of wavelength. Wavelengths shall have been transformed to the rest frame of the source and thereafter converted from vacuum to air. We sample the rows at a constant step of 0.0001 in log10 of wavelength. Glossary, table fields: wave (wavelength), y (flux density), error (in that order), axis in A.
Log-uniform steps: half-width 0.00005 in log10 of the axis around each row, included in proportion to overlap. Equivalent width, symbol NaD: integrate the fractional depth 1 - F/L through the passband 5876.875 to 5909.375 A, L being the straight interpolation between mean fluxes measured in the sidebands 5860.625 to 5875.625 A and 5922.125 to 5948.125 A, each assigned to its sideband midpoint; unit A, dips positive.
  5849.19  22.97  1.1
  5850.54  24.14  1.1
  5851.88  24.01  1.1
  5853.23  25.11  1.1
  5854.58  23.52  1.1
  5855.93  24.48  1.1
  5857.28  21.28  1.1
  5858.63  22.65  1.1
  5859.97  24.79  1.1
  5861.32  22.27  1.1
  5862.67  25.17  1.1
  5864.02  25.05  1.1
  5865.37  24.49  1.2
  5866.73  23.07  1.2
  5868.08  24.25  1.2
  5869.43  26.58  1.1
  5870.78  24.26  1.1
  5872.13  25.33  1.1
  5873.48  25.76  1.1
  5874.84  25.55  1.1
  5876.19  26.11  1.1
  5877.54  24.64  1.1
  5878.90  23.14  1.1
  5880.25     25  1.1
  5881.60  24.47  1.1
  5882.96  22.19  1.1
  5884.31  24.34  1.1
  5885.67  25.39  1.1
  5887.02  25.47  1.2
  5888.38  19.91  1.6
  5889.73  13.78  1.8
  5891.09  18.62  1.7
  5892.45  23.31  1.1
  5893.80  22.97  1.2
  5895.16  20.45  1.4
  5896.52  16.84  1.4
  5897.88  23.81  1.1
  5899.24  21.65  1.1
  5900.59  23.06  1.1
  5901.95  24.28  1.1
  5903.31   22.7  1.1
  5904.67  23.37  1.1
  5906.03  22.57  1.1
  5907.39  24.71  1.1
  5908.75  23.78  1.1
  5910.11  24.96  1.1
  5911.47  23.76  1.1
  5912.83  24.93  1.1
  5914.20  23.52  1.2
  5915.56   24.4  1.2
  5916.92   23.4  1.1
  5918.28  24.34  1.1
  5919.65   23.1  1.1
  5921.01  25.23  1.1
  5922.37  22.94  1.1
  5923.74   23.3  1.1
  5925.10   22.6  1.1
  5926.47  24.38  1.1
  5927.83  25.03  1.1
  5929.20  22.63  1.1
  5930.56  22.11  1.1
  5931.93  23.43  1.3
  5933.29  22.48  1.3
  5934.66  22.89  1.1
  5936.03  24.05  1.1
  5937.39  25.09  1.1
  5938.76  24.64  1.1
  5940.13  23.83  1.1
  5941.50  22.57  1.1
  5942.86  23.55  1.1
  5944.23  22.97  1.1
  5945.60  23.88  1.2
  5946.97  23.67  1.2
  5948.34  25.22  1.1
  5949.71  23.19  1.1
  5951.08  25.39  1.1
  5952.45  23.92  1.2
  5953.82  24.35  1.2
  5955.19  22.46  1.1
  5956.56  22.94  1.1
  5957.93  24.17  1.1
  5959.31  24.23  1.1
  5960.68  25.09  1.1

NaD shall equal 2.3 A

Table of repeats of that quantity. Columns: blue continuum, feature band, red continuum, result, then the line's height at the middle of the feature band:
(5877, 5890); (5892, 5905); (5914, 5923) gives 0.69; 23.4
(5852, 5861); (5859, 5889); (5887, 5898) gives -3.47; 21.9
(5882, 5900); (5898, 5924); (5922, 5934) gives -1.48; 22.4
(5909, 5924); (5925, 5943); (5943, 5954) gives 0.35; 24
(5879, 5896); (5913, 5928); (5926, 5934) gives -0.50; 23.1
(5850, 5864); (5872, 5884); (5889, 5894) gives -2.00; 21.1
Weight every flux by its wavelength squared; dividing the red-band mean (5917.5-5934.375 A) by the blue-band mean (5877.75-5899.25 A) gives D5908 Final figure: 1.1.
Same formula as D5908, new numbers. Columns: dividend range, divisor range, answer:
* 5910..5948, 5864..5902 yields 1.04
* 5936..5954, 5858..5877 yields 1.00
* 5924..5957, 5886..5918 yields 1.06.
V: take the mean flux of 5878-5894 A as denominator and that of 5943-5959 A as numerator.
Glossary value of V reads 1.1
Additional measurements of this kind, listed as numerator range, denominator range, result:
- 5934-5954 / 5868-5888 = 0.97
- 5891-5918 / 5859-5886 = 0.94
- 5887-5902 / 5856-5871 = 0.87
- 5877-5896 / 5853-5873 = 0.93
